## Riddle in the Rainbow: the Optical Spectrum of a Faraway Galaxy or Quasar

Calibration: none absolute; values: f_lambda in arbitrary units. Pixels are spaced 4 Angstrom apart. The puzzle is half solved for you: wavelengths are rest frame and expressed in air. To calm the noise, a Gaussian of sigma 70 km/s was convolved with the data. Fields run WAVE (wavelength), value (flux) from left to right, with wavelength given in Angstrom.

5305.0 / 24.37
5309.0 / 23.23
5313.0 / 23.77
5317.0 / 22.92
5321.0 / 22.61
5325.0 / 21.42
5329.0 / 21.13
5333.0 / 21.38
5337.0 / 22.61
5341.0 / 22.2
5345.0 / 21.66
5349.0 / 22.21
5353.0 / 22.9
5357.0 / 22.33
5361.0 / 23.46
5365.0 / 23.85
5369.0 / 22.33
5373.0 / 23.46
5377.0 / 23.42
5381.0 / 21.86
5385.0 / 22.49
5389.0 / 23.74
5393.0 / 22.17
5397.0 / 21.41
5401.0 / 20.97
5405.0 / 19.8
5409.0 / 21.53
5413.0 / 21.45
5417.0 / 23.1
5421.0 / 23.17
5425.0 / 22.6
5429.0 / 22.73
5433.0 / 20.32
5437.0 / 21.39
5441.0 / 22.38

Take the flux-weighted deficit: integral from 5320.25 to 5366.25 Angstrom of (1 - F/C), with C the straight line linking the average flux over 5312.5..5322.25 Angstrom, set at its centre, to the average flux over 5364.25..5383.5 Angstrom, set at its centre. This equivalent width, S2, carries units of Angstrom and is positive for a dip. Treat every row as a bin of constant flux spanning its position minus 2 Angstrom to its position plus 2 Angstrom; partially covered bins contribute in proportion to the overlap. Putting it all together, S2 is 1.40 Angstrom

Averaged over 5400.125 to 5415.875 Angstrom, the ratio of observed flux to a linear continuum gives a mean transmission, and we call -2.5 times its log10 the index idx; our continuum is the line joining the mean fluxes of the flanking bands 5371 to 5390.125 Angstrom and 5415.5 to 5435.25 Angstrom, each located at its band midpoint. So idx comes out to 0.08 mag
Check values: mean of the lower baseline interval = 23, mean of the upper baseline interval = 22.4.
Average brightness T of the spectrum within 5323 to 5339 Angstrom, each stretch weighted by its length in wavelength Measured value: 21.6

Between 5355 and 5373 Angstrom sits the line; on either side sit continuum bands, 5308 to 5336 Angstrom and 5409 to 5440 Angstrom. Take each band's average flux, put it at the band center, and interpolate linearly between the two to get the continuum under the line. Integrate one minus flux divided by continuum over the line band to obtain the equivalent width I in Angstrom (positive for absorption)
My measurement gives -0.66 Angstrom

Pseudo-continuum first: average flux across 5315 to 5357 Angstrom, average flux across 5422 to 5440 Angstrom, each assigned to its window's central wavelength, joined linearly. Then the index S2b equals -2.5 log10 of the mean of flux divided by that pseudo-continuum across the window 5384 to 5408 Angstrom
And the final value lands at 0.01 mag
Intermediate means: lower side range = 22.1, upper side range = 21.9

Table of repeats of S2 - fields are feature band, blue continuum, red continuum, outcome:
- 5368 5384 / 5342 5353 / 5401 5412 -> -1.0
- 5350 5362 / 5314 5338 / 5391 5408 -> -0.6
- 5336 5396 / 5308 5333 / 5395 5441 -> -1.7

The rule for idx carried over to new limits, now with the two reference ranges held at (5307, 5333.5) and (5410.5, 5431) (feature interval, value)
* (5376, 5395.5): -0.007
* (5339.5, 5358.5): 0.010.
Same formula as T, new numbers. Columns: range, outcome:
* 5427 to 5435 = 21.5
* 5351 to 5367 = 23.1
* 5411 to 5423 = 22.6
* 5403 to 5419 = 21.5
